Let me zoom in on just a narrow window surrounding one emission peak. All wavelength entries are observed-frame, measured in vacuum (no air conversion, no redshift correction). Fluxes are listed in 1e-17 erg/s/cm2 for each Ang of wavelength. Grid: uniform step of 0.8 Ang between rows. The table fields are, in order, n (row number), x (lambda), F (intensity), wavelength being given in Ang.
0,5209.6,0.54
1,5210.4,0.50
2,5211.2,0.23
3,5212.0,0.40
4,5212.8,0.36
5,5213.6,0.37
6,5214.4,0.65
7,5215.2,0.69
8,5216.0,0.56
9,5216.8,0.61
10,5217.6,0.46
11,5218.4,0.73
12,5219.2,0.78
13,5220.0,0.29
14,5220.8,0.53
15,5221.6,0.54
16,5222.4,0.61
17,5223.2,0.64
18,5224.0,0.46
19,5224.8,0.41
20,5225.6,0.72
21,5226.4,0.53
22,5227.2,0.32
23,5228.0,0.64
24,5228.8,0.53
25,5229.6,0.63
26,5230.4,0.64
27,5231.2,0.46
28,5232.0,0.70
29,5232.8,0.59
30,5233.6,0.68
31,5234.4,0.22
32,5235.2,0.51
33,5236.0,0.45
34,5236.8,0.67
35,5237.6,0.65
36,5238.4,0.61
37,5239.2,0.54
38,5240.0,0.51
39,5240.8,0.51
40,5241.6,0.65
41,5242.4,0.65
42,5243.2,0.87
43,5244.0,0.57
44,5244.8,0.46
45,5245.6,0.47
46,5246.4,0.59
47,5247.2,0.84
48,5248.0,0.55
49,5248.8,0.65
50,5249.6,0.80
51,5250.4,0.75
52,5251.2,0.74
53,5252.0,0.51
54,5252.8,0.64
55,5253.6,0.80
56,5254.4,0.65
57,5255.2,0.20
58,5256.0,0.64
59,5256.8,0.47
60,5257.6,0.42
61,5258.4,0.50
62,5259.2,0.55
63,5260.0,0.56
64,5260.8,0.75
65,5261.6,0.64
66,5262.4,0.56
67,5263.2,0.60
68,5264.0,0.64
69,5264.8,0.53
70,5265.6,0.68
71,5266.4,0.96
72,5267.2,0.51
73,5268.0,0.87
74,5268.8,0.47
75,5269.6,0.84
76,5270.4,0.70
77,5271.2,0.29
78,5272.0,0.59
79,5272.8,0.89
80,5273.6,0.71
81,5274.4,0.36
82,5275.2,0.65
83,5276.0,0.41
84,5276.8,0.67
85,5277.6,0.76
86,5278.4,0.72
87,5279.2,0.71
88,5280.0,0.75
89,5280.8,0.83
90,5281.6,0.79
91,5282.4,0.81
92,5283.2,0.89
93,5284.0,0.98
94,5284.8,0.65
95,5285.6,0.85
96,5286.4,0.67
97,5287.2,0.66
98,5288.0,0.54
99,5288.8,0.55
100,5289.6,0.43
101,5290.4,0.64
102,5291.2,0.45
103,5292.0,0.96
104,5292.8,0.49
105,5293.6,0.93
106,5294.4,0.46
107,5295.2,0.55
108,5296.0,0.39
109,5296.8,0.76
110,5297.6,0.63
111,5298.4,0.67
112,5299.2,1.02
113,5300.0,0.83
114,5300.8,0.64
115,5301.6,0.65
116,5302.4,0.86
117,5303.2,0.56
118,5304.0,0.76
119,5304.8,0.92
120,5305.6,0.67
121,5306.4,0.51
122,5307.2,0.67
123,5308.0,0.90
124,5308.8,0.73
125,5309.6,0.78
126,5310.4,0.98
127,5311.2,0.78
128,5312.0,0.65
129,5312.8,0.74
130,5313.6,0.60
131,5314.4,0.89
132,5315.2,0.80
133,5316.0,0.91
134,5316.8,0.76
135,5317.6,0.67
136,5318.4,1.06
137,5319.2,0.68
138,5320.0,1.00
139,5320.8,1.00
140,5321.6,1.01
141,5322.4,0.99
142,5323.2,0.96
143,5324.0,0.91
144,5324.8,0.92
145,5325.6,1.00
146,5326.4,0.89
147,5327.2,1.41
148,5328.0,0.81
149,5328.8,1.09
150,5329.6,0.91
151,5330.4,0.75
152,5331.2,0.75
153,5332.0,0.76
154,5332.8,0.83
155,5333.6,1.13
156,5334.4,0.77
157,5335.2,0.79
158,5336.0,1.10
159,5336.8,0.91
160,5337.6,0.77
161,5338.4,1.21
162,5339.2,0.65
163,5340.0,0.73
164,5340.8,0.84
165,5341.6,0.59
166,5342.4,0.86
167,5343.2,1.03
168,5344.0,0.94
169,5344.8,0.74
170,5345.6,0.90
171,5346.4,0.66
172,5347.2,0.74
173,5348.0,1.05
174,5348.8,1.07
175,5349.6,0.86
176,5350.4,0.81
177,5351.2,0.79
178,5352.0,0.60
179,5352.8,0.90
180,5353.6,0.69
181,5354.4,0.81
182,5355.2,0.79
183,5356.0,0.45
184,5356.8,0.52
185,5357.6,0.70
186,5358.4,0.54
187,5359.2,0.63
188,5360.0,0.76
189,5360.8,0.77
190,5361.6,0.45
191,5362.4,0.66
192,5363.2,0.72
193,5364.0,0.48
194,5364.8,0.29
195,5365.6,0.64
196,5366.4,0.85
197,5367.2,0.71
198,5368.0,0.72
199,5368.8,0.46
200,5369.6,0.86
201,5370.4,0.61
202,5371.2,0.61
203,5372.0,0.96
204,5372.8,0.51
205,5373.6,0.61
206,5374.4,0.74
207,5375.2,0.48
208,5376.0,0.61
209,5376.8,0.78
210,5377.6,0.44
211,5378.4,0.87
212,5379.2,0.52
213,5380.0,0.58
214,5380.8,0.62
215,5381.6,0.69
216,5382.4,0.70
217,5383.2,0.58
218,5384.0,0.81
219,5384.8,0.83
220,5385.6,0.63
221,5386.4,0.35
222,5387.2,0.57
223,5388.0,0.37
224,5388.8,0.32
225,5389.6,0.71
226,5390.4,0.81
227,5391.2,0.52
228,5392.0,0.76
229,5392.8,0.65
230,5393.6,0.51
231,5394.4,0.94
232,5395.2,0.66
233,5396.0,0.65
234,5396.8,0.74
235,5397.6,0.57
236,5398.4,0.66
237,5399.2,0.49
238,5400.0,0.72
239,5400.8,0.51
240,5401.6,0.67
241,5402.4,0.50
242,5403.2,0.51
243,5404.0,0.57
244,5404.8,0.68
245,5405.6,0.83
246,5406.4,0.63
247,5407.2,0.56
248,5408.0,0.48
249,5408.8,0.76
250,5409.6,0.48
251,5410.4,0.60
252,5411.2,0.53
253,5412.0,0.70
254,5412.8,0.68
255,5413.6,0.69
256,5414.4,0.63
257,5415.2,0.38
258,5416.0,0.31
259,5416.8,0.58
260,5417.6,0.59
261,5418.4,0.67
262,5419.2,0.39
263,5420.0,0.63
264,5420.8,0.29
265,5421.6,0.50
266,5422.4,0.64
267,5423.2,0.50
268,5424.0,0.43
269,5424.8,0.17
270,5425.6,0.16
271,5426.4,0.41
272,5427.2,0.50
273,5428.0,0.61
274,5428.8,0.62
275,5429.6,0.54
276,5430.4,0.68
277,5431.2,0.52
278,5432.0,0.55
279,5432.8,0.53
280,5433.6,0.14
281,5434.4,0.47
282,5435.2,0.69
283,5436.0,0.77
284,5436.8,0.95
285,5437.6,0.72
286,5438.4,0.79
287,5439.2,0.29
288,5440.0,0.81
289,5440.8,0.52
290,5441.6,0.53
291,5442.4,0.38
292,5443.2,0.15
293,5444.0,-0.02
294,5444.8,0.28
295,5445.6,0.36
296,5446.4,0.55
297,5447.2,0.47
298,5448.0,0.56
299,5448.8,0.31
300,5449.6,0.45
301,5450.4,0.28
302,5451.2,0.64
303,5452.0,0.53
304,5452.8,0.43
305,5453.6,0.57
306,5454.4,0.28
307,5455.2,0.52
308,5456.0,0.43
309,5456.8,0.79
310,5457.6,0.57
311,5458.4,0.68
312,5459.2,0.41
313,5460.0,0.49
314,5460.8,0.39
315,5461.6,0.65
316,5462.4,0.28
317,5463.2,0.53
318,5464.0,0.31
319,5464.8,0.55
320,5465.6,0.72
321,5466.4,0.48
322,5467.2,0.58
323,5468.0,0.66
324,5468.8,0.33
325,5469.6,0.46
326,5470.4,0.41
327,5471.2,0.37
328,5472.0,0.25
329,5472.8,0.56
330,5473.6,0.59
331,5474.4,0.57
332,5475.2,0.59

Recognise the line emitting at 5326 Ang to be C III] 1909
